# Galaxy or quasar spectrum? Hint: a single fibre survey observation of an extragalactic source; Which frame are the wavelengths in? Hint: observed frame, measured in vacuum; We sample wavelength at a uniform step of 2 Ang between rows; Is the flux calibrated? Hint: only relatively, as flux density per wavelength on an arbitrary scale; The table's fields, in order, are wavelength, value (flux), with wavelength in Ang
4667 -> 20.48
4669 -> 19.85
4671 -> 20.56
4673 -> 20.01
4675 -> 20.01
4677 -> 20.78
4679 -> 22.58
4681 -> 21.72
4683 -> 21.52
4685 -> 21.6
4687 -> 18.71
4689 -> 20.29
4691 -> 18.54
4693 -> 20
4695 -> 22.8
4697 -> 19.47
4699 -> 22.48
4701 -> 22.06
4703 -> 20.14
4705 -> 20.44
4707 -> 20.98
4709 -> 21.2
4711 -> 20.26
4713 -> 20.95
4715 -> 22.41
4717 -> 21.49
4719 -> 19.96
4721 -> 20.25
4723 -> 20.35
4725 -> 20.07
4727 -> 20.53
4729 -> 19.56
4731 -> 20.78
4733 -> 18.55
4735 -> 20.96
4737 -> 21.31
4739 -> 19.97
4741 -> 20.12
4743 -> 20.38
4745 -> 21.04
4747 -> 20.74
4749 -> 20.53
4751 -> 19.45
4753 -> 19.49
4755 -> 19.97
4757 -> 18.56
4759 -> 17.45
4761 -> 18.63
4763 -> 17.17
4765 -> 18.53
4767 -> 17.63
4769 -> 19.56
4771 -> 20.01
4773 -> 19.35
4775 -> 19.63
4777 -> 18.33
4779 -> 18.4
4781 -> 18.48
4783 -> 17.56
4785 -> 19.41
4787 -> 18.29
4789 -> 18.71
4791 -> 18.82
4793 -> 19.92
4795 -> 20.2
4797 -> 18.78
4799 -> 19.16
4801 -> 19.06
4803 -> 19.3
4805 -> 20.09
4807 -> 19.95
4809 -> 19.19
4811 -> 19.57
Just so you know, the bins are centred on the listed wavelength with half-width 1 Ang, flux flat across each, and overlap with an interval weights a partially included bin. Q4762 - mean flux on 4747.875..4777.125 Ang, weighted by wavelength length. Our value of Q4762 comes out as 19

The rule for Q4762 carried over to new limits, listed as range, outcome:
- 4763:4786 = 18.7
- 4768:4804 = 19.1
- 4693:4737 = 20.7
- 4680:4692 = 20.4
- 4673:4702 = 20.9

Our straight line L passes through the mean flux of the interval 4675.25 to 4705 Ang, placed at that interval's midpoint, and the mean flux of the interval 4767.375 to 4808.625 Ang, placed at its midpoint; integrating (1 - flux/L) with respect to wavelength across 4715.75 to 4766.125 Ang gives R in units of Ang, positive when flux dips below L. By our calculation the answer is 0.3 Ang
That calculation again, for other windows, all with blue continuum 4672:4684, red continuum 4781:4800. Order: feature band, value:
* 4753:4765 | 0.7 Ang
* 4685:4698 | 0.5 Ang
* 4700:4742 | -0.6 Ang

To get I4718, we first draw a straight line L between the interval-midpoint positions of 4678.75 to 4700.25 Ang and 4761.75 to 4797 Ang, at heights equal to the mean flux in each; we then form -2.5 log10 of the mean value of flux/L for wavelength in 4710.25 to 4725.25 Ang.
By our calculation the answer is -0.03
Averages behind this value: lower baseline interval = 20.8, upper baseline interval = 18.8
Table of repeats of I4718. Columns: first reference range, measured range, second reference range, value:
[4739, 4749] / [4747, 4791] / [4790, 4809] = 0.07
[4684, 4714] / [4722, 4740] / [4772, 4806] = -0.01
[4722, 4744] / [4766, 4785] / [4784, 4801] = 0.04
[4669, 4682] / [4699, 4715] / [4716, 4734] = -0.03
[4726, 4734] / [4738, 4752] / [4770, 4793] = -0.04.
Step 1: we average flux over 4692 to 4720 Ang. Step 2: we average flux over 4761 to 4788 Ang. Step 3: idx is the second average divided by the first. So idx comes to 0.89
